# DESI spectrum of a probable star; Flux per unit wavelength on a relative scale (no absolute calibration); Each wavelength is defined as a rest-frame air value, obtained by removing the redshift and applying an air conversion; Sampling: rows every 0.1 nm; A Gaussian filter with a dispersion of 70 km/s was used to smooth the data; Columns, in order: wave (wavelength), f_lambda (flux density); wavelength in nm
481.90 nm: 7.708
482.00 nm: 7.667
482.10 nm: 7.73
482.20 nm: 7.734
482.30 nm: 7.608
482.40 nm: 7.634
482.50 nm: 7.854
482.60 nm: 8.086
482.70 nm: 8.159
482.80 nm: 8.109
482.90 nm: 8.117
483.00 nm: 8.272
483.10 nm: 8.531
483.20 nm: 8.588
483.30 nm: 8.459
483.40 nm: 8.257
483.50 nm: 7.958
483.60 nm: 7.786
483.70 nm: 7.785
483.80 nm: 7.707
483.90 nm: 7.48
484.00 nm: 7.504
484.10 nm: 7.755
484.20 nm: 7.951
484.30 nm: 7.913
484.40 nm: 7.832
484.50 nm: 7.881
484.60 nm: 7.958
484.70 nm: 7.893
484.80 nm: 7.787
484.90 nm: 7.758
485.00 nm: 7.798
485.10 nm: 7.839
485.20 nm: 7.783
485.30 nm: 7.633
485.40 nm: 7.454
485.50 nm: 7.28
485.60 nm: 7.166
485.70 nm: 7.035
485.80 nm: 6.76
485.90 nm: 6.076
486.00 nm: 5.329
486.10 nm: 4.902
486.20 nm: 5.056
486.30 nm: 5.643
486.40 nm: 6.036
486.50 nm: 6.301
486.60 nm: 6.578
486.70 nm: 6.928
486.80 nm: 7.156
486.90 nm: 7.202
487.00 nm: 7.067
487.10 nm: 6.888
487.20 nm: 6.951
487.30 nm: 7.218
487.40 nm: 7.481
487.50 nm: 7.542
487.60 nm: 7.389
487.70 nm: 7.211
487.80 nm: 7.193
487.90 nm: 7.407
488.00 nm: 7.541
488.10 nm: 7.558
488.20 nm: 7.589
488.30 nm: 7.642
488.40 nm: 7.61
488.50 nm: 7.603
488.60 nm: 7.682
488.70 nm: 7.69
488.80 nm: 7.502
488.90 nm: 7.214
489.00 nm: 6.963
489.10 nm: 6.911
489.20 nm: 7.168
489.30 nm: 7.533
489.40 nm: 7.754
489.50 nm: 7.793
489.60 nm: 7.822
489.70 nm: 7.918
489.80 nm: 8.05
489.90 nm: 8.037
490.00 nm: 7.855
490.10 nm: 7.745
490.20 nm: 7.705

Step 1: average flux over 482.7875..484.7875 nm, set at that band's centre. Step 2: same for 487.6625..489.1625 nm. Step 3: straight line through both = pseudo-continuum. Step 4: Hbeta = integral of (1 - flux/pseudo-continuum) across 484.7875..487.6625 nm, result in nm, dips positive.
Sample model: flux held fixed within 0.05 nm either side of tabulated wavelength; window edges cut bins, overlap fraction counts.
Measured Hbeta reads 0.30 nm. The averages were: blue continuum 7.98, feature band 6.89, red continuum 7.42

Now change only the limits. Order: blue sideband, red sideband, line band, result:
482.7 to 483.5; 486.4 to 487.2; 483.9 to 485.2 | -0.015 nm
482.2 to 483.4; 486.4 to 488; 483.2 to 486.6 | 0.163 nm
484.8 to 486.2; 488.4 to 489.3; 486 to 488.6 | 0.090 nm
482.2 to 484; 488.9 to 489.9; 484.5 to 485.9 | 0.061 nm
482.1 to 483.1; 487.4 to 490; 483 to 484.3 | -0.015 nm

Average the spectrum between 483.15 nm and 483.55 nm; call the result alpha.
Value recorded 8.32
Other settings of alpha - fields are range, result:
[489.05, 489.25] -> 7.04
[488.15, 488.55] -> 7.61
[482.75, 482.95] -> 8.11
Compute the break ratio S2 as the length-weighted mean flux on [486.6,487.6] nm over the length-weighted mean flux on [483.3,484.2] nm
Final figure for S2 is 0.91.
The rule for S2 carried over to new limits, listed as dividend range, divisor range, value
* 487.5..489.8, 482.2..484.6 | 0.94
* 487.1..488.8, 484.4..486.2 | 1.04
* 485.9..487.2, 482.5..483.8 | 0.77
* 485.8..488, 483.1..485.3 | 0.84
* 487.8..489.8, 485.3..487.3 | 1.15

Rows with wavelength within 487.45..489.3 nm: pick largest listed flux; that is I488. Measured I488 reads 7.69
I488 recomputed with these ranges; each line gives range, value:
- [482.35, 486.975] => 8.588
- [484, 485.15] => 7.958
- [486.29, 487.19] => 7.202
